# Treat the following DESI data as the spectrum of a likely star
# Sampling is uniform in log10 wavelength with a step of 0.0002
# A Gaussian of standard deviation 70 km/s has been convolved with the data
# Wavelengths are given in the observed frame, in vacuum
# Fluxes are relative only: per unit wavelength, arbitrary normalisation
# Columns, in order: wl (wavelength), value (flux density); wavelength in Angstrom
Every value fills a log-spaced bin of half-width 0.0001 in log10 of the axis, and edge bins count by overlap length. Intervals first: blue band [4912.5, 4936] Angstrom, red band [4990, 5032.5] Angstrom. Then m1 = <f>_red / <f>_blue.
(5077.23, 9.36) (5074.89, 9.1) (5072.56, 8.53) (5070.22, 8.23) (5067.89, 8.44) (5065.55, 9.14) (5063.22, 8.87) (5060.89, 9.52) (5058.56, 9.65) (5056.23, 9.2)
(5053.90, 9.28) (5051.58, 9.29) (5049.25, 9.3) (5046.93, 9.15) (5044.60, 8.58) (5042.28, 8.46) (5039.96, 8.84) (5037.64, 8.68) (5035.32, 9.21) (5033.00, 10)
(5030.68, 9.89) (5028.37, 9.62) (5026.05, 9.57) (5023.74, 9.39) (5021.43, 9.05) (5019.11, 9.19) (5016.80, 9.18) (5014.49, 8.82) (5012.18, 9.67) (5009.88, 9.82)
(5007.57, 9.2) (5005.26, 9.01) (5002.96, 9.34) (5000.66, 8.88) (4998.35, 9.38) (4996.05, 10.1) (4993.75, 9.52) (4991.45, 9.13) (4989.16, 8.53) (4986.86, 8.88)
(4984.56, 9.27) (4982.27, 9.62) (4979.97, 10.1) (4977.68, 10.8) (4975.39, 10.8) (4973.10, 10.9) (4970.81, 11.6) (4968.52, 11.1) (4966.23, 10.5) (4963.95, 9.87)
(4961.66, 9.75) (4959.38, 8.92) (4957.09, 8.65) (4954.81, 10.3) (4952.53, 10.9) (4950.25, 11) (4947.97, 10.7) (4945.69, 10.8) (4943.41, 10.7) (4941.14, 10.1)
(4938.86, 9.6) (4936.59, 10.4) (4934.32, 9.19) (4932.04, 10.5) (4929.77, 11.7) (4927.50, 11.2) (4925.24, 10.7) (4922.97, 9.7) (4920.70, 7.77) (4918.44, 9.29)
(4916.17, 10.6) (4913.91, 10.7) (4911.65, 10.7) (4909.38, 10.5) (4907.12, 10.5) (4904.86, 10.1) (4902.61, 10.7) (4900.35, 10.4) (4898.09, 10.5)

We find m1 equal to 0.92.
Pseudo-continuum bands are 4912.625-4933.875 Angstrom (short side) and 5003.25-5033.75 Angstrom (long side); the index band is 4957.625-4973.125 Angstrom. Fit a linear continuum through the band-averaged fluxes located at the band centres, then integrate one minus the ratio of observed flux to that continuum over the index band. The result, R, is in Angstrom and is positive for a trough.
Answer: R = -0.7 Angstrom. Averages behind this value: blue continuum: 10.2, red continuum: 9.41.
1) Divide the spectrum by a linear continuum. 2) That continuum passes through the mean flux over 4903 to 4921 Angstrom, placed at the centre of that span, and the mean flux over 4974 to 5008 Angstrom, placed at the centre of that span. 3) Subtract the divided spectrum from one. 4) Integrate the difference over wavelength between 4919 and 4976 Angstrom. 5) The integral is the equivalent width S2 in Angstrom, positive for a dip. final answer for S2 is -2.4 Angstrom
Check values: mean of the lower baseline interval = 10.2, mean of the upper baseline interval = 9.52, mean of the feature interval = 10.3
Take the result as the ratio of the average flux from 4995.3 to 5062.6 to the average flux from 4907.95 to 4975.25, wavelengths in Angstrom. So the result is 0.9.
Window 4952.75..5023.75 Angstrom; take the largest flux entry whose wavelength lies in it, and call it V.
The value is 11.6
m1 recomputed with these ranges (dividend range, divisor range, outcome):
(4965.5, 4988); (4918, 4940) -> 1.03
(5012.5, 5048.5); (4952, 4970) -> 0.92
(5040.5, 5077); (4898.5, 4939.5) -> 0.88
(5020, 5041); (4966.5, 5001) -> 0.94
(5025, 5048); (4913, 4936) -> 0.91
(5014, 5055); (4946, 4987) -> 0.90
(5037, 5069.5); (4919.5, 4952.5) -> 0.88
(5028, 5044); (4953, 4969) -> 0.93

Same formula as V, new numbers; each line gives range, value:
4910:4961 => 11.7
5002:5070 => 10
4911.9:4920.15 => 10.7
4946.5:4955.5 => 11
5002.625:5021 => 9.82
